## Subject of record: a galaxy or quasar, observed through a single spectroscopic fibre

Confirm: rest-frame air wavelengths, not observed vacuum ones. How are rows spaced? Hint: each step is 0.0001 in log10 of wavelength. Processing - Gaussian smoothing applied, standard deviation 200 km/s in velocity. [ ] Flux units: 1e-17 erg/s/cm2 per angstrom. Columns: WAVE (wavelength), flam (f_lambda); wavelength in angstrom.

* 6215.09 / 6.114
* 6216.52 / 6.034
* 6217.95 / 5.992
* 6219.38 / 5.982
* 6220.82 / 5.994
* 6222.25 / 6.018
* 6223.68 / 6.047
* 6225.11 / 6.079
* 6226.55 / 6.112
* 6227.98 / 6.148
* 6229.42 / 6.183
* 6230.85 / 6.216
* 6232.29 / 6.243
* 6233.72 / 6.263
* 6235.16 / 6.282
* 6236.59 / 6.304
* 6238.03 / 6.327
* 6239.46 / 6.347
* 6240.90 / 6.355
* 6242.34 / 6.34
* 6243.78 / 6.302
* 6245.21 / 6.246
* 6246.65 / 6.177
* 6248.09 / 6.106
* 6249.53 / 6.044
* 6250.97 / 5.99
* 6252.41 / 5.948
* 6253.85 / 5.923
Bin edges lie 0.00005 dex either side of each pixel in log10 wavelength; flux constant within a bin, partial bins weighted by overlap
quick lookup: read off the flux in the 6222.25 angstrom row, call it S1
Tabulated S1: 6.018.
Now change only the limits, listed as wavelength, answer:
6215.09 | 6.114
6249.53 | 6.044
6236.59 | 6.304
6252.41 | 5.948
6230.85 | 6.216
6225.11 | 6.079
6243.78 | 6.302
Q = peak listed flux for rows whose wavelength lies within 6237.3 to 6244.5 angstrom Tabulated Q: 6.355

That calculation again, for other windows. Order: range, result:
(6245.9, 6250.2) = 6.177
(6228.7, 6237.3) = 6.304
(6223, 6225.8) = 6.079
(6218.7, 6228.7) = 6.148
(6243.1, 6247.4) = 6.302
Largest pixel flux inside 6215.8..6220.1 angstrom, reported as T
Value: 6.034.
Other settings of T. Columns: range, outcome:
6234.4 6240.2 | 6.347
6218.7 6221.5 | 5.994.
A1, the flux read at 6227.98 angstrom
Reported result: 6.148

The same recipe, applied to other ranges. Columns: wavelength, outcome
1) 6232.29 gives 6.243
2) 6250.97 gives 5.99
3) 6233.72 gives 6.263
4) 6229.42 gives 6.183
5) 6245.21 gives 6.246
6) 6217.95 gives 5.992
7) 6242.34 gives 6.34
